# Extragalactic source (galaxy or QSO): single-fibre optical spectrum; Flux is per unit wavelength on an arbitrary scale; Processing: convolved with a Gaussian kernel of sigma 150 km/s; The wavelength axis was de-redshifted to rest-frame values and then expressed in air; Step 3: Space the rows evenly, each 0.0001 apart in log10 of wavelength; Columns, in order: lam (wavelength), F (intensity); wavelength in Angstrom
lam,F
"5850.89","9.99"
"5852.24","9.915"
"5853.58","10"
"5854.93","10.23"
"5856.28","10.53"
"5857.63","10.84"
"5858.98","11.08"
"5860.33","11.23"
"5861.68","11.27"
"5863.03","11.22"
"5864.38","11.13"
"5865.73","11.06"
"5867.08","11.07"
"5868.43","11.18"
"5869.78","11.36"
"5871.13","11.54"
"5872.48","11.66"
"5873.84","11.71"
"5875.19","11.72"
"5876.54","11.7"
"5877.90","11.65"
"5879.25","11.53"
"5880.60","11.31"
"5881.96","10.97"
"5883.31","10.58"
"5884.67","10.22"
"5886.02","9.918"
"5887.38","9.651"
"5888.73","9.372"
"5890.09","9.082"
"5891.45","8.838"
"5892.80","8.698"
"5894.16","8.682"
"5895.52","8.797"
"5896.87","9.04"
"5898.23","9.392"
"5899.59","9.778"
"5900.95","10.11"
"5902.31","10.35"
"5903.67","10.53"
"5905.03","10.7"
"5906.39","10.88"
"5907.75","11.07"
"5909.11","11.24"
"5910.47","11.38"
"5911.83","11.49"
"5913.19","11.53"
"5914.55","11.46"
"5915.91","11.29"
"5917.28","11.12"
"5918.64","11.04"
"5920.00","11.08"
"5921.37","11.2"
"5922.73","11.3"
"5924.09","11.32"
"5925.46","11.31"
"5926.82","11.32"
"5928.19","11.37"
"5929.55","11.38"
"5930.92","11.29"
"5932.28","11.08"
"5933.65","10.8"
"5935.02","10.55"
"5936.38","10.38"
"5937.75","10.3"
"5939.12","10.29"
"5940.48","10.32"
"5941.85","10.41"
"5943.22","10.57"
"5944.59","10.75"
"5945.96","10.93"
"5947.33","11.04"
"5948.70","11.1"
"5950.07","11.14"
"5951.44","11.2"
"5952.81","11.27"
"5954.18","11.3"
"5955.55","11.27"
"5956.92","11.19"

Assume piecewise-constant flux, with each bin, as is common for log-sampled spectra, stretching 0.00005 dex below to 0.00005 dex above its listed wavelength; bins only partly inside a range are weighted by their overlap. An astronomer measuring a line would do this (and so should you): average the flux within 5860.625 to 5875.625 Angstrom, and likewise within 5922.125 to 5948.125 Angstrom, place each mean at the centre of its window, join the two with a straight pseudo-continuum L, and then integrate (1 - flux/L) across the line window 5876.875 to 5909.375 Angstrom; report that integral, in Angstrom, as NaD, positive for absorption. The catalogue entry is 3.1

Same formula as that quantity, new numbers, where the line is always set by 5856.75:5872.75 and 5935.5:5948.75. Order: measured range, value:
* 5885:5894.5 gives 1.5 Angstrom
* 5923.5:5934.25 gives -0.5 Angstrom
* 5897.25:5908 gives 0.6 Angstrom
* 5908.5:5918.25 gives -0.5 Angstrom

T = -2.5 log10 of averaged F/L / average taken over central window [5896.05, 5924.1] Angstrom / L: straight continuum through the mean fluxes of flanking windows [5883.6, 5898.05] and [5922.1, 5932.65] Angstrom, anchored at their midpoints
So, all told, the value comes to -0.05 mag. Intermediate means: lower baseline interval 9.27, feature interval 10.8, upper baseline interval 11.3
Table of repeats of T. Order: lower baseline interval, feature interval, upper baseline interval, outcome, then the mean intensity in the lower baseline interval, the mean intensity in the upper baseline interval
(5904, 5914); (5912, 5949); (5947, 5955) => 0.02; 11.2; 11.2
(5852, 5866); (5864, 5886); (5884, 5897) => -0.13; 10.8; 9.24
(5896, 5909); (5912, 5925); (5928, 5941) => -0.08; 10.2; 10.8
